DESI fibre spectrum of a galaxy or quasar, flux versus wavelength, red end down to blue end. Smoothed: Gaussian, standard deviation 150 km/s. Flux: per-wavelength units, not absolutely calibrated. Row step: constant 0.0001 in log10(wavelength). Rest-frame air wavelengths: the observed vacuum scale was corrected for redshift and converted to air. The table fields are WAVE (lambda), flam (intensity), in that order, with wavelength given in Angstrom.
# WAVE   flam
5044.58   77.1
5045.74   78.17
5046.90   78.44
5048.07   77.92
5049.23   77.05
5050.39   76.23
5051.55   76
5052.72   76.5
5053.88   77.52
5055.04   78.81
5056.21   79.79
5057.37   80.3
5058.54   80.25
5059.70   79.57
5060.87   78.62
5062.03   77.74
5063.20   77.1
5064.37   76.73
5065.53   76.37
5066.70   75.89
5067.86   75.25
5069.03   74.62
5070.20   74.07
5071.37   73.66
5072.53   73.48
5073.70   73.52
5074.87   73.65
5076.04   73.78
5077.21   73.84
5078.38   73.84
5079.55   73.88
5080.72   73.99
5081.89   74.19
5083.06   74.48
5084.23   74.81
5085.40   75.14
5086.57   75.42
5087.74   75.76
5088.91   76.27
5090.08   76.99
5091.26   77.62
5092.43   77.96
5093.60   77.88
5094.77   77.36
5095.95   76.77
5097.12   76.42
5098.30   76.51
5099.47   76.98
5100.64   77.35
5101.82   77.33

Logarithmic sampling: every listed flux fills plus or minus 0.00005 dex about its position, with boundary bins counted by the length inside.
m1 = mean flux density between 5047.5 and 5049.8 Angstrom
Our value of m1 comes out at 77.6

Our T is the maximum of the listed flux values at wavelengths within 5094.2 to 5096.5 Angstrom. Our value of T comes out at 77.36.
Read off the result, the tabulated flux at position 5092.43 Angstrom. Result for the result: 77.96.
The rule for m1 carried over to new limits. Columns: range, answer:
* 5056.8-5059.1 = 80.1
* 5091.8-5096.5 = 77.5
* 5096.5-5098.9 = 76.5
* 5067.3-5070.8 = 74.5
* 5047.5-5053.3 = 76.8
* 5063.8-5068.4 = 76.2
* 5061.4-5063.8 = 77.4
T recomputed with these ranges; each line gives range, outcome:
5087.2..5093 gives 77.96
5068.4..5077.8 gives 74.62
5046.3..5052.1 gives 78.44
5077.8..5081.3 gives 73.99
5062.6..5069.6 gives 77.1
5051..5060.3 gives 80.3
